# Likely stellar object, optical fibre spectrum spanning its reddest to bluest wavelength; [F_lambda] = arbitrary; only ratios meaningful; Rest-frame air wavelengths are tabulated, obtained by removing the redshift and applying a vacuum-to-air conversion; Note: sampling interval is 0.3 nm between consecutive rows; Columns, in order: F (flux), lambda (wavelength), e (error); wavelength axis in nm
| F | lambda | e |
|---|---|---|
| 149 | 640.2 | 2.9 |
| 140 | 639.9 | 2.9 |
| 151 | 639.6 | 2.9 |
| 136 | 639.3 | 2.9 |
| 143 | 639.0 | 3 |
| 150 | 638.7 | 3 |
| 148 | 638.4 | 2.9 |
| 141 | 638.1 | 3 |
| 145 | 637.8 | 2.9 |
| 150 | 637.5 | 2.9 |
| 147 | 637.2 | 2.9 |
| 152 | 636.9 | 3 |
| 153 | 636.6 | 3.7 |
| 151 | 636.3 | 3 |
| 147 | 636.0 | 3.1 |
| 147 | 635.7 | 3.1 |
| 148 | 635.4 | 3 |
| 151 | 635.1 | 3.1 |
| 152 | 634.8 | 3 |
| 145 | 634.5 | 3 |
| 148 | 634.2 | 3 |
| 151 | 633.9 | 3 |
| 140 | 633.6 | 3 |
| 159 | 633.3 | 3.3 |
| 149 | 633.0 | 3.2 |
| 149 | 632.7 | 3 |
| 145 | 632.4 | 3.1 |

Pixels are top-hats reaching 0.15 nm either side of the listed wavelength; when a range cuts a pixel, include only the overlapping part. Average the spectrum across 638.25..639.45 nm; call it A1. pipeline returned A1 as 144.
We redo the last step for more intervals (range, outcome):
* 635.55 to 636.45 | 148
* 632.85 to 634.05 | 150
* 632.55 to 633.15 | 149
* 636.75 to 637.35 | 149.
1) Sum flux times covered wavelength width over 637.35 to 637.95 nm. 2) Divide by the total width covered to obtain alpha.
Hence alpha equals 148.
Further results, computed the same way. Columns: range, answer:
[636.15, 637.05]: 152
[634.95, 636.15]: 148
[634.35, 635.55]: 149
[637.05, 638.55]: 146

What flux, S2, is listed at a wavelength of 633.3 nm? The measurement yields 159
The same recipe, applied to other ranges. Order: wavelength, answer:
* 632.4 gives 145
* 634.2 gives 148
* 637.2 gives 147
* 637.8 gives 145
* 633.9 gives 151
